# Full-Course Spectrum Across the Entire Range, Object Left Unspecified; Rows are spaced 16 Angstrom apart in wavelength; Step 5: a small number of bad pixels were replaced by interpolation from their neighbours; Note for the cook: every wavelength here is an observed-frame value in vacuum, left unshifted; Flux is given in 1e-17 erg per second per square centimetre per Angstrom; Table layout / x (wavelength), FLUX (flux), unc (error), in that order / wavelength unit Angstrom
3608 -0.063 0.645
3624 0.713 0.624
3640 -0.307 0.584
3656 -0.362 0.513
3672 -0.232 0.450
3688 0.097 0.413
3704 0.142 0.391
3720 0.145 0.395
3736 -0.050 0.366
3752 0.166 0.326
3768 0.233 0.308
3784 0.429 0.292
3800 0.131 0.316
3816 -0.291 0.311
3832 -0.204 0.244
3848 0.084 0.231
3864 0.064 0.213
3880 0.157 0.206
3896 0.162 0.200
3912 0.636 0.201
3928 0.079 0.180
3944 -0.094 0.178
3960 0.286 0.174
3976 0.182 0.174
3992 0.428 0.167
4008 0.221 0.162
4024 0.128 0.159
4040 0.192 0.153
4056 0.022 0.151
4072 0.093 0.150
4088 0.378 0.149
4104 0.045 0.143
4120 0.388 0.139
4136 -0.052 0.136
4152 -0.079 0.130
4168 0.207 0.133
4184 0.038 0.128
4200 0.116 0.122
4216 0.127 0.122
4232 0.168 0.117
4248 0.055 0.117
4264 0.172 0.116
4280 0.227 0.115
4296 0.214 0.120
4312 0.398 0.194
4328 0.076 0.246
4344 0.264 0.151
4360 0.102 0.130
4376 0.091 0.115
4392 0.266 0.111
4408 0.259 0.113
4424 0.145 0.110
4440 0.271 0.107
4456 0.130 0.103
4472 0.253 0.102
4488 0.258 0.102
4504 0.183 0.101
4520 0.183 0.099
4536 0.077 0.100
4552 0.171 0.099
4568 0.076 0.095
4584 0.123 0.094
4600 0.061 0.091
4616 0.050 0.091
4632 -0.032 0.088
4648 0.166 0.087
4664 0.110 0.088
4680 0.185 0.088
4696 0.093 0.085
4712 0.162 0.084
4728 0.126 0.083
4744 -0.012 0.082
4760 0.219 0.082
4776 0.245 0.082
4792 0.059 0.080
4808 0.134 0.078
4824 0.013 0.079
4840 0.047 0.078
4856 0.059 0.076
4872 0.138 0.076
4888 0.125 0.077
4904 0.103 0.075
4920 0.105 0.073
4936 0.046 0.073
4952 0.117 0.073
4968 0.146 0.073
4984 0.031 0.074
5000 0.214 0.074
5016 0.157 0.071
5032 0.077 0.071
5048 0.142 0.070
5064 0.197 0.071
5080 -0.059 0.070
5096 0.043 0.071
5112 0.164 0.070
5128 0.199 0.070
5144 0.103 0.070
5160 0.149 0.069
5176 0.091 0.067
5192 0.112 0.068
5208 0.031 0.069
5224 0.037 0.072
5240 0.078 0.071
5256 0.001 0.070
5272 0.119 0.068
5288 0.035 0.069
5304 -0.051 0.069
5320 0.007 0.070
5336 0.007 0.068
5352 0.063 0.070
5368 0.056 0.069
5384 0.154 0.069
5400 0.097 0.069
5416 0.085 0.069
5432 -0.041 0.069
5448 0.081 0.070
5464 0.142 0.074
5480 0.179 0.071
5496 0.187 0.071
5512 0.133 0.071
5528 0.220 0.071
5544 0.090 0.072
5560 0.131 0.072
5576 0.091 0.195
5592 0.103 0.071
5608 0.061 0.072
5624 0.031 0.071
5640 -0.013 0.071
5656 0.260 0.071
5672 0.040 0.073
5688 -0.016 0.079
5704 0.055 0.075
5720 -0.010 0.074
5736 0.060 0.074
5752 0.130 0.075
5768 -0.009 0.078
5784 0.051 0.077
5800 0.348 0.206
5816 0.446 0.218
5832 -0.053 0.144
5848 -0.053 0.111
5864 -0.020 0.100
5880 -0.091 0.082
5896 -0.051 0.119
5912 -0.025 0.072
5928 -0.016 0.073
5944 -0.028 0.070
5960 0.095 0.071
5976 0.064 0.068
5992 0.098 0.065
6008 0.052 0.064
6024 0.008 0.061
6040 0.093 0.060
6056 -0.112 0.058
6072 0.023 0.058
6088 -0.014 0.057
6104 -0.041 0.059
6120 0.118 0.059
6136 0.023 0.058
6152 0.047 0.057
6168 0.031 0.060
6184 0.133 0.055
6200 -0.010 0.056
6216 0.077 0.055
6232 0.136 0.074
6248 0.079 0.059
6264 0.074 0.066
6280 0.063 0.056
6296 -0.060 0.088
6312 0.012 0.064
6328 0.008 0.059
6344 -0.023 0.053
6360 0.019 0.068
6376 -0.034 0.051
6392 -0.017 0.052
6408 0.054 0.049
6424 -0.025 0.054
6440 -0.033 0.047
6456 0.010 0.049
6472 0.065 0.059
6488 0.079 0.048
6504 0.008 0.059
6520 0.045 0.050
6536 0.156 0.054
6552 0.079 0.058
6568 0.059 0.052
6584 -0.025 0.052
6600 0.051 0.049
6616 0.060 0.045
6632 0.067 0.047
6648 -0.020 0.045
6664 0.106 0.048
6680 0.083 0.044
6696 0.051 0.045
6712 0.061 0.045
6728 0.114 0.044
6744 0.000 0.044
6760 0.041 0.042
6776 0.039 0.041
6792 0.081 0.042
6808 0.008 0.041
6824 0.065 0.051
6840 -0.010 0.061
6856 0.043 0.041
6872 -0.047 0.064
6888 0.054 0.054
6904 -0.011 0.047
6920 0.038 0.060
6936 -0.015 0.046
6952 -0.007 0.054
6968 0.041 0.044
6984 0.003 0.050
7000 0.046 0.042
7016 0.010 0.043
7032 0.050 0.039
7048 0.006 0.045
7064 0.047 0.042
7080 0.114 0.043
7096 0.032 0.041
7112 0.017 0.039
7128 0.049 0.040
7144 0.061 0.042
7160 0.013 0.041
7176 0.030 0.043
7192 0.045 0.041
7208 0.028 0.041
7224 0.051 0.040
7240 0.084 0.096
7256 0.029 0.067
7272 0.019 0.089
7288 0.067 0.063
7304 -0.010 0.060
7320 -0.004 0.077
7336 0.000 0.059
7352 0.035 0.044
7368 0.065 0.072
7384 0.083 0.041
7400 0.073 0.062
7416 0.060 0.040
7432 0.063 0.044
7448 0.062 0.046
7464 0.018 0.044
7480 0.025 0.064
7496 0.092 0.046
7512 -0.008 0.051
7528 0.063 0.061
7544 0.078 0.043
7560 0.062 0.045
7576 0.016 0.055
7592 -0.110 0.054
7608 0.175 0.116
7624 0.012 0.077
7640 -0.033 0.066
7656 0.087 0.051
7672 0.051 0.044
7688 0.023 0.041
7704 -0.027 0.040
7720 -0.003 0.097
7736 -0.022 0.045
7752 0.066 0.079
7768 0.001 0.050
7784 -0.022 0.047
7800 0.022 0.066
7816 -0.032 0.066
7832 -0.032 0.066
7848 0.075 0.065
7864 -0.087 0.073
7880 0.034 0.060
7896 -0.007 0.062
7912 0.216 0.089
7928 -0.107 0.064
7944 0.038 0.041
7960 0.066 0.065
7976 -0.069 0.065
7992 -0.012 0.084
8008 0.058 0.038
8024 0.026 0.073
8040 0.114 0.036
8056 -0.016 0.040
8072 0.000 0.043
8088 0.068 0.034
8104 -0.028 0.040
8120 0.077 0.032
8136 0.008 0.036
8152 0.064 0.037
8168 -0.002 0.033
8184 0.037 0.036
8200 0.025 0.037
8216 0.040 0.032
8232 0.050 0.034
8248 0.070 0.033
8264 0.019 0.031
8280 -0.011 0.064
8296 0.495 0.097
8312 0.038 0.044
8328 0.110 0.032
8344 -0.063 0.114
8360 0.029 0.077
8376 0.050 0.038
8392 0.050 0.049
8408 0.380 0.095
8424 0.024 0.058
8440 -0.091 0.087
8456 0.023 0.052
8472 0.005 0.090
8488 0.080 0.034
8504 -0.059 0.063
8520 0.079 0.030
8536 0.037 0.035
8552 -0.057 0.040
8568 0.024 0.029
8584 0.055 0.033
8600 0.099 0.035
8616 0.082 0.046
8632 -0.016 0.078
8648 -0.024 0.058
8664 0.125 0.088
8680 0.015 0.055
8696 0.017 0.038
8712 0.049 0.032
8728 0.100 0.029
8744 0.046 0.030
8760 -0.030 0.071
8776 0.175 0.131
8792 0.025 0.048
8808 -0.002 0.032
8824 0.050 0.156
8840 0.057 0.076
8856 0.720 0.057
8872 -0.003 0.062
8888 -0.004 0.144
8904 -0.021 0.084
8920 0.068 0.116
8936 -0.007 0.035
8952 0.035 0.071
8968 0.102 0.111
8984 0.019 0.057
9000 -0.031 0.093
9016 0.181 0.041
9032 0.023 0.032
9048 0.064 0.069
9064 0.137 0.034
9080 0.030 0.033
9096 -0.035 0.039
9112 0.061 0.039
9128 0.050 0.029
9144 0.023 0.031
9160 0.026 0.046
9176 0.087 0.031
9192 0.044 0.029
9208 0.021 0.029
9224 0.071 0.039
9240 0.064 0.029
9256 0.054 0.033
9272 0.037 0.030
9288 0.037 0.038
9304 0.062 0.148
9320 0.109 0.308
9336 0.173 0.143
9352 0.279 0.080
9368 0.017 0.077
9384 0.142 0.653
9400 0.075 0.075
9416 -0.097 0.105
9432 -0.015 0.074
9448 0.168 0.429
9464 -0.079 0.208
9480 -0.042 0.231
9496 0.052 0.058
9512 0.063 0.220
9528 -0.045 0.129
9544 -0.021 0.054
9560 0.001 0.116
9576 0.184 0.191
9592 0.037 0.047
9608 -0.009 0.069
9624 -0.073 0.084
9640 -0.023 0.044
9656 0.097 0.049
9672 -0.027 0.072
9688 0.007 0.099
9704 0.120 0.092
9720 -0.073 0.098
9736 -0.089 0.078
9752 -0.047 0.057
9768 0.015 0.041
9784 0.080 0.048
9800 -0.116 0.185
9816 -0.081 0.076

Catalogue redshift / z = 1.224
